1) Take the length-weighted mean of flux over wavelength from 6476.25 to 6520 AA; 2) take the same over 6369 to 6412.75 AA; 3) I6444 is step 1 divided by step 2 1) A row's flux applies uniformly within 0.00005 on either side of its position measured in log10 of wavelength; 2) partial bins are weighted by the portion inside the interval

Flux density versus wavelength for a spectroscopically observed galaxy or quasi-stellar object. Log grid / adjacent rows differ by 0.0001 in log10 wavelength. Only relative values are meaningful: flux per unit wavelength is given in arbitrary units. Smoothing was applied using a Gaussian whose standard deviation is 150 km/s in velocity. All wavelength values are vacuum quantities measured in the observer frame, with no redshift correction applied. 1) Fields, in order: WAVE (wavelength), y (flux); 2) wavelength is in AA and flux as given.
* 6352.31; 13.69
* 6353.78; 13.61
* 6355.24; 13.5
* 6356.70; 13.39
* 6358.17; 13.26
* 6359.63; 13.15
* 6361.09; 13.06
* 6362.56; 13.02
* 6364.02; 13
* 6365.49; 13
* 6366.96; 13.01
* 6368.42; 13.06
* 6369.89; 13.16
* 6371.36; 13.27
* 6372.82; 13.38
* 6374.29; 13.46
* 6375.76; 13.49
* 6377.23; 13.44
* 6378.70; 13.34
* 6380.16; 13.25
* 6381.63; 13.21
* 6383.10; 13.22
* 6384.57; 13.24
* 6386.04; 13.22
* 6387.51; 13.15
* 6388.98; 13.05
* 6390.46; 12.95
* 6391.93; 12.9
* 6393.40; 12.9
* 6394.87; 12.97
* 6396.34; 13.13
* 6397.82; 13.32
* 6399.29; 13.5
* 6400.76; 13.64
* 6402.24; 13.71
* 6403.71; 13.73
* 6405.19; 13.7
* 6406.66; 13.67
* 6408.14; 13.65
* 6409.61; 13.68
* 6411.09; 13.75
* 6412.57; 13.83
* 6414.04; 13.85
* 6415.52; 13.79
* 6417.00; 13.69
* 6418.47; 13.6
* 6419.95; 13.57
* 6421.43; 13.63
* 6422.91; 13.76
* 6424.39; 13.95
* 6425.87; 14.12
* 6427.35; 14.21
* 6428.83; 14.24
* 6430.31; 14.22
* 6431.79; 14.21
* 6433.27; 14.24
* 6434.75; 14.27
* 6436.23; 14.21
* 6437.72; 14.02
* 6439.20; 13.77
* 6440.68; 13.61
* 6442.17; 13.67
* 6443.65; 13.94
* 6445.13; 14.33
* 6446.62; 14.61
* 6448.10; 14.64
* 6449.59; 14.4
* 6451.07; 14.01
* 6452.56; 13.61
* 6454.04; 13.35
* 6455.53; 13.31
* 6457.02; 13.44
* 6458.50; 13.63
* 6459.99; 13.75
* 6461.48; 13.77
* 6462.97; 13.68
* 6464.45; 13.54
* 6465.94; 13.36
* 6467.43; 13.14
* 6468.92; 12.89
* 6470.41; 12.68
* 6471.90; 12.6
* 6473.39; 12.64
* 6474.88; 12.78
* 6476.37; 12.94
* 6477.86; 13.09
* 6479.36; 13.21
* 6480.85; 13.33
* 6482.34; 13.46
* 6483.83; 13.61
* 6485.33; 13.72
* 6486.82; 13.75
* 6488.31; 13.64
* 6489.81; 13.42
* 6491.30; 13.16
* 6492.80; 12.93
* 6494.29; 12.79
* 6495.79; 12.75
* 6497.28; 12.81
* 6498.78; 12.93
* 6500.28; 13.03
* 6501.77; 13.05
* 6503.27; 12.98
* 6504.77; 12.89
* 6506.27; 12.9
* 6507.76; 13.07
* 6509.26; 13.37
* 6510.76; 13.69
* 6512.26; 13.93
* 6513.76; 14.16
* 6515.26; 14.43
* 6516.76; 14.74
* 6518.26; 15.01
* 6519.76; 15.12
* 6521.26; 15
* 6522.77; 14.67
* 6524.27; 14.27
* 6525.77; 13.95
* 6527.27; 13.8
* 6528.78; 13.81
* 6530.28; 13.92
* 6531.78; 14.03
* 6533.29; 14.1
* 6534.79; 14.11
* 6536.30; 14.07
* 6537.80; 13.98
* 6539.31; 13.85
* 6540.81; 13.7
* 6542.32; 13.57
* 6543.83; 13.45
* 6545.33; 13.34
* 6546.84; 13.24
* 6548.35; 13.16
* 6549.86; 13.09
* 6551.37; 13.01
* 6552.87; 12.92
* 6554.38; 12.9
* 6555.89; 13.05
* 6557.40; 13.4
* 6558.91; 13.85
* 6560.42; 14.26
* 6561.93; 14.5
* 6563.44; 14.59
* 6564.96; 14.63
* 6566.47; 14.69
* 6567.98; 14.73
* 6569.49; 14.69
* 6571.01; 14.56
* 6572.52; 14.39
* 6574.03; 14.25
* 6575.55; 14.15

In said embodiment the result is 1.01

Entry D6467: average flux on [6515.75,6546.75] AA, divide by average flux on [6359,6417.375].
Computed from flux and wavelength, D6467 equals 1.1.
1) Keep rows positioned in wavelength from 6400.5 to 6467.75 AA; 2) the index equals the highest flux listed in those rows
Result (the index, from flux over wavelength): 14.64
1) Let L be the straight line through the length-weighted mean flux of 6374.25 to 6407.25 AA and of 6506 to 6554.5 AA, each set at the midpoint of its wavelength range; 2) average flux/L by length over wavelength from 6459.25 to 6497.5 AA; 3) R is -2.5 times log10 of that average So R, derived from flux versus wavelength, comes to 0.04 mag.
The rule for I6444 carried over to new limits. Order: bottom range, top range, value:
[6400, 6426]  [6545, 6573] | 1.01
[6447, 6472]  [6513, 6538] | 1.06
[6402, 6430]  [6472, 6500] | 0.95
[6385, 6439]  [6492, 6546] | 1.00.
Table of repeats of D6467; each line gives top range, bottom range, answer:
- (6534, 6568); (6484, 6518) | 1.02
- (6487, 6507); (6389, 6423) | 0.97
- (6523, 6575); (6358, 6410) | 1.05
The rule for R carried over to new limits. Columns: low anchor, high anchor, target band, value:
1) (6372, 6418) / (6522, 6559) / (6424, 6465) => -0.04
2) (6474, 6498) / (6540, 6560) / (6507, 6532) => -0.07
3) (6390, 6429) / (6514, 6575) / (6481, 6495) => 0.04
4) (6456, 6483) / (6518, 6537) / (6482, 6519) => 0.03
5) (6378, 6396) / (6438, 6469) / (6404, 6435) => -0.04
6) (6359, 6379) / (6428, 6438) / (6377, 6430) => 0.02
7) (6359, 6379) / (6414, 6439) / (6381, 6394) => 0.03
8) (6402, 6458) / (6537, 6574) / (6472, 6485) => 0.06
